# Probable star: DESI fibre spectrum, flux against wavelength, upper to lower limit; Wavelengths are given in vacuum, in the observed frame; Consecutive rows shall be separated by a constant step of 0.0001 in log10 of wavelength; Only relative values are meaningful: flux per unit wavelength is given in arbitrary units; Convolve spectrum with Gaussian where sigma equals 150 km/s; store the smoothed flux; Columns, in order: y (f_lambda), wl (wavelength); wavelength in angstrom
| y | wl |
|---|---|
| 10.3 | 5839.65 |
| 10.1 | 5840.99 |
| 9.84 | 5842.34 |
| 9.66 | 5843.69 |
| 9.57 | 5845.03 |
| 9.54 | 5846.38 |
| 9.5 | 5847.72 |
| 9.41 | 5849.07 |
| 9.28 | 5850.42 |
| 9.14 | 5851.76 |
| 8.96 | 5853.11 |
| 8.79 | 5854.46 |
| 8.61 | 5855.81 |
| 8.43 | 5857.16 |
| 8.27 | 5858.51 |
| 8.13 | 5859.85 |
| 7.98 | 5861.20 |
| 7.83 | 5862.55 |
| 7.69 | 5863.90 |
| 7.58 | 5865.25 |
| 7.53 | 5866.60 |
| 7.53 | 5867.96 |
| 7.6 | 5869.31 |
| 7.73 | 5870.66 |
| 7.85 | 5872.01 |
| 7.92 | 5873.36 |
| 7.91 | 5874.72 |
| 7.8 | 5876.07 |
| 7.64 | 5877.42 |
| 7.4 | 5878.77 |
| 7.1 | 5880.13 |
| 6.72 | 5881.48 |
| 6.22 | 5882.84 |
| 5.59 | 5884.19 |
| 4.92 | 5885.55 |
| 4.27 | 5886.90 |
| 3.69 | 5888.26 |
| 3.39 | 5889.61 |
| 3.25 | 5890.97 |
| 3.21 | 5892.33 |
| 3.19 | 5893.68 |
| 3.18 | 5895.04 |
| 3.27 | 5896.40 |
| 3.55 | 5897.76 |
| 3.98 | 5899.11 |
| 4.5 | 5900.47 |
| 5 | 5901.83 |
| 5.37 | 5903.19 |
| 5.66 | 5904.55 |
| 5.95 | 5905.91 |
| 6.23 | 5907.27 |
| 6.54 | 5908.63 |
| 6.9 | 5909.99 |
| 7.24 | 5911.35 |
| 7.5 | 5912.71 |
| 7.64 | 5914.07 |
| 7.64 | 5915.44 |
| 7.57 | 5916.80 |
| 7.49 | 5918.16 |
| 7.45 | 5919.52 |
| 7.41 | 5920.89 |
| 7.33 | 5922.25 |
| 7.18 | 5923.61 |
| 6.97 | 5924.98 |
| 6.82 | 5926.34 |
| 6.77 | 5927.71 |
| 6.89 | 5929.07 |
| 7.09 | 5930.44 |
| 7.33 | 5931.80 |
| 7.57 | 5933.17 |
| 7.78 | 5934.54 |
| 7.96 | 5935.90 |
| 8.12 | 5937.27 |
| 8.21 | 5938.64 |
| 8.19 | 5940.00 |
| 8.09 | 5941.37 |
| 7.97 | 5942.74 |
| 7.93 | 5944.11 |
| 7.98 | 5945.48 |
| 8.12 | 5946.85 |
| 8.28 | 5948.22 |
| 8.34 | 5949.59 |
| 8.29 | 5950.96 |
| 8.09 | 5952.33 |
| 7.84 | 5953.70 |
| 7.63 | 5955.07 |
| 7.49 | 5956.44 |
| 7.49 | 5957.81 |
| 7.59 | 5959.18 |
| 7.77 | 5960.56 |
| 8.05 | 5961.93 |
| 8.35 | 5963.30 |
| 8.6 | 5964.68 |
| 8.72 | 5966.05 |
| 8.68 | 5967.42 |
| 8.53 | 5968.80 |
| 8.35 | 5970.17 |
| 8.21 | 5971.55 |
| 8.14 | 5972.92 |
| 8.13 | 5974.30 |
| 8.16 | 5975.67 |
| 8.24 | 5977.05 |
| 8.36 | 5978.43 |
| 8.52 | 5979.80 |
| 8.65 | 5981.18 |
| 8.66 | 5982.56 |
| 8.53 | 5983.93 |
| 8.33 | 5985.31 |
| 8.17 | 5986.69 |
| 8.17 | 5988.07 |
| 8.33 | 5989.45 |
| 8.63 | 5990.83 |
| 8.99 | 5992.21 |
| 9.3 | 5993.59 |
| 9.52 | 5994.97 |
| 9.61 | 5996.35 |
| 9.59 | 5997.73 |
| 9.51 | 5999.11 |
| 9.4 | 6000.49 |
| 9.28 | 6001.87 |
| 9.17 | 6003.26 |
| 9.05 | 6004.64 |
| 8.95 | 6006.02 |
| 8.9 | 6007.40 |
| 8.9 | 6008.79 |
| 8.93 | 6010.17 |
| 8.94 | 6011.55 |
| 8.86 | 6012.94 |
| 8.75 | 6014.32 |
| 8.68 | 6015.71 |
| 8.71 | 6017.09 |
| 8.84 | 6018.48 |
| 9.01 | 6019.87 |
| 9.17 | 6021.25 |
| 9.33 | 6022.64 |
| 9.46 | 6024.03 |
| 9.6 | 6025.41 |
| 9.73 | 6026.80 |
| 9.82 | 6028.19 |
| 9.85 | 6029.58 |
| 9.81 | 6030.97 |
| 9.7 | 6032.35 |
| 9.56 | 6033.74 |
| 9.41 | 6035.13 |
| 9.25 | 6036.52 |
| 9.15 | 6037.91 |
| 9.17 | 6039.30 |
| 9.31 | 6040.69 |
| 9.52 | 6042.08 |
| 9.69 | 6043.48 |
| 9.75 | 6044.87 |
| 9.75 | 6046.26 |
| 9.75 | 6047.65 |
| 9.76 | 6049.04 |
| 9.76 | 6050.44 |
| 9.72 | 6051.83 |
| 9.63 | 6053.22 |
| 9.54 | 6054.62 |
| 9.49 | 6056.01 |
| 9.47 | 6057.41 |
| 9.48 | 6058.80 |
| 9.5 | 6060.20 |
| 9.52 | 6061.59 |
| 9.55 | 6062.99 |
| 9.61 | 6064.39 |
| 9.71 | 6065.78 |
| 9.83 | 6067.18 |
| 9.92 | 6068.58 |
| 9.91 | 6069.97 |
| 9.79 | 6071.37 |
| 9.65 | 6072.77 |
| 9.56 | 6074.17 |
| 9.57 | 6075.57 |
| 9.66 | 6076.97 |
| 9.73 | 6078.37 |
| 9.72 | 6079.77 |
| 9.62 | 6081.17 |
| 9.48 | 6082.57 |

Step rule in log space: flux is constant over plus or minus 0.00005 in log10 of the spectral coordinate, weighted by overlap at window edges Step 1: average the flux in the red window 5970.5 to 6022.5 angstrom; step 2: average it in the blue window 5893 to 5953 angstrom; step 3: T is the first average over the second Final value 1.3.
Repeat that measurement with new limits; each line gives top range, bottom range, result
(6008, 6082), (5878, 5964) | 1.42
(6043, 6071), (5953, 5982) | 1.18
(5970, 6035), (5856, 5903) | 1.46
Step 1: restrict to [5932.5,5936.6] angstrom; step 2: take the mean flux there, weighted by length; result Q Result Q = 7.77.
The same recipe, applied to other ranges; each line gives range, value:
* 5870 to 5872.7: 7.8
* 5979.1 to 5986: 8.54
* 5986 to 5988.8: 8.16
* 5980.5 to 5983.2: 8.65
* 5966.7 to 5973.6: 8.39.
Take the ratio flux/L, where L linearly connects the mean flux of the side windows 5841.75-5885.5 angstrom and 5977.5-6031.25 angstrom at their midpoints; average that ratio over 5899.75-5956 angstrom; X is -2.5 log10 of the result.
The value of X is 0.170 mag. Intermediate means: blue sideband 8.1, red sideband 9.02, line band 7.29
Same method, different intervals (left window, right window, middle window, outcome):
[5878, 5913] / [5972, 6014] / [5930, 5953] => -0.16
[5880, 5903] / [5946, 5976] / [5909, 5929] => -0.24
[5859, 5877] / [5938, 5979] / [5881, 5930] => 0.35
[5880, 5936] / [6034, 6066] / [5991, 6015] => -0.10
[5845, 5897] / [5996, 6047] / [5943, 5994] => 0.03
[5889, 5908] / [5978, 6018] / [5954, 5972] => -0.12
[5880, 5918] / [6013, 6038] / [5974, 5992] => -0.06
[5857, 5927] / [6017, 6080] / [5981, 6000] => -0.06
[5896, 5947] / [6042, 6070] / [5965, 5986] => -0.06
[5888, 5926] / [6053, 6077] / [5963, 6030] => -0.12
